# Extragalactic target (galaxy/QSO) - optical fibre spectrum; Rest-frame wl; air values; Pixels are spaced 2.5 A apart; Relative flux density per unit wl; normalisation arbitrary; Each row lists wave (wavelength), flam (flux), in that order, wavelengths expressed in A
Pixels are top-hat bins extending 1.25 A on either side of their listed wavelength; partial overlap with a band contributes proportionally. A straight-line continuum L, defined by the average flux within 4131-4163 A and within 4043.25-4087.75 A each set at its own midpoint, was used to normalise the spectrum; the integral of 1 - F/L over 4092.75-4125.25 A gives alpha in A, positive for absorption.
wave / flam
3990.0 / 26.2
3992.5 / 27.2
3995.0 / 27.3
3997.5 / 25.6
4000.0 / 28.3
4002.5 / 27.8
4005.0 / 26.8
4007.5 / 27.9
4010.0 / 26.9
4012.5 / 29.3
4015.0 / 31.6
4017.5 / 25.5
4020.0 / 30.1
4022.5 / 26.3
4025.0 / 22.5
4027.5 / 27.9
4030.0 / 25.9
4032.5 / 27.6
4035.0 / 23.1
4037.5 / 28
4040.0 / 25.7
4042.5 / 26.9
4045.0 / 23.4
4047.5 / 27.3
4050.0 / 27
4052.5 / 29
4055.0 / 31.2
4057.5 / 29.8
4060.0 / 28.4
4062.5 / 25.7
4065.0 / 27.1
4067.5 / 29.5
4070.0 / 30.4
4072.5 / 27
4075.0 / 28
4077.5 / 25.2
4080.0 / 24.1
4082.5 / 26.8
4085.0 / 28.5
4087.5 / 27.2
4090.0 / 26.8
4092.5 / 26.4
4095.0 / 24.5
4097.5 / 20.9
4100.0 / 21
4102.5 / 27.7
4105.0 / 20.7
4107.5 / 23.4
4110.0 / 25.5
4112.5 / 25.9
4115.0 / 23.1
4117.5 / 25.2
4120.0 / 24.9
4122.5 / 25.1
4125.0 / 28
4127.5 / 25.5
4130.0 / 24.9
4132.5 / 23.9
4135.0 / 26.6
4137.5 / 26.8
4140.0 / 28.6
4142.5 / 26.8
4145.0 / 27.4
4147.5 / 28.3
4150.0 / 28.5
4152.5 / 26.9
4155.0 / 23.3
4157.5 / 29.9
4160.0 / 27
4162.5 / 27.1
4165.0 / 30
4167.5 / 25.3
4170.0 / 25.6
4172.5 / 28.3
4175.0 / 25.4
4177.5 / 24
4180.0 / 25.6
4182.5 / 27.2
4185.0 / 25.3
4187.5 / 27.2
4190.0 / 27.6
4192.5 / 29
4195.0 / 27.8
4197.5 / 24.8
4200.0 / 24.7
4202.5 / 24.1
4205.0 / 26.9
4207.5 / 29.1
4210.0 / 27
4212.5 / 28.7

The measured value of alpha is 3.6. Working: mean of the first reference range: 27.5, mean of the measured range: 24.3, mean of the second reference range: 27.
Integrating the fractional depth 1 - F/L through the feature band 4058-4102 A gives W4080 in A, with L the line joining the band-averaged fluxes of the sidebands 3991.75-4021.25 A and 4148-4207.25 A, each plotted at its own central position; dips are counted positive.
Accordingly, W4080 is 1.5 A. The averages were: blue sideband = 27.9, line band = 26.4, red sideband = 26.7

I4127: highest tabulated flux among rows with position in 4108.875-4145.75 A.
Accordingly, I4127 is 28.6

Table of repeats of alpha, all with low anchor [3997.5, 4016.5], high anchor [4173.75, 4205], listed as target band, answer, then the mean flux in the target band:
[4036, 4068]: 0.12 A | 27.5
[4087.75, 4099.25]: 1.04 A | 24.7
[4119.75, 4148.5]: 0.30 A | 26.4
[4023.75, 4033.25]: 0.69 A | 25.9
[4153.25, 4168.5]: -0.41 A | 27.1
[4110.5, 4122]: 0.89 A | 24.8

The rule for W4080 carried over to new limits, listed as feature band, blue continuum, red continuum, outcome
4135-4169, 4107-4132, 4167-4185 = -2.3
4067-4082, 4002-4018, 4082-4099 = -0.6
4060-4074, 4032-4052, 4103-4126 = -1.3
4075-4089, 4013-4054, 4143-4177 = 0.2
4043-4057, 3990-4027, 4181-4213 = -0.2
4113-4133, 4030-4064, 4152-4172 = 1.4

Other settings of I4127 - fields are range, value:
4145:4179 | 30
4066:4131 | 30.4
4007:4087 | 31.6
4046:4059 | 31.2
